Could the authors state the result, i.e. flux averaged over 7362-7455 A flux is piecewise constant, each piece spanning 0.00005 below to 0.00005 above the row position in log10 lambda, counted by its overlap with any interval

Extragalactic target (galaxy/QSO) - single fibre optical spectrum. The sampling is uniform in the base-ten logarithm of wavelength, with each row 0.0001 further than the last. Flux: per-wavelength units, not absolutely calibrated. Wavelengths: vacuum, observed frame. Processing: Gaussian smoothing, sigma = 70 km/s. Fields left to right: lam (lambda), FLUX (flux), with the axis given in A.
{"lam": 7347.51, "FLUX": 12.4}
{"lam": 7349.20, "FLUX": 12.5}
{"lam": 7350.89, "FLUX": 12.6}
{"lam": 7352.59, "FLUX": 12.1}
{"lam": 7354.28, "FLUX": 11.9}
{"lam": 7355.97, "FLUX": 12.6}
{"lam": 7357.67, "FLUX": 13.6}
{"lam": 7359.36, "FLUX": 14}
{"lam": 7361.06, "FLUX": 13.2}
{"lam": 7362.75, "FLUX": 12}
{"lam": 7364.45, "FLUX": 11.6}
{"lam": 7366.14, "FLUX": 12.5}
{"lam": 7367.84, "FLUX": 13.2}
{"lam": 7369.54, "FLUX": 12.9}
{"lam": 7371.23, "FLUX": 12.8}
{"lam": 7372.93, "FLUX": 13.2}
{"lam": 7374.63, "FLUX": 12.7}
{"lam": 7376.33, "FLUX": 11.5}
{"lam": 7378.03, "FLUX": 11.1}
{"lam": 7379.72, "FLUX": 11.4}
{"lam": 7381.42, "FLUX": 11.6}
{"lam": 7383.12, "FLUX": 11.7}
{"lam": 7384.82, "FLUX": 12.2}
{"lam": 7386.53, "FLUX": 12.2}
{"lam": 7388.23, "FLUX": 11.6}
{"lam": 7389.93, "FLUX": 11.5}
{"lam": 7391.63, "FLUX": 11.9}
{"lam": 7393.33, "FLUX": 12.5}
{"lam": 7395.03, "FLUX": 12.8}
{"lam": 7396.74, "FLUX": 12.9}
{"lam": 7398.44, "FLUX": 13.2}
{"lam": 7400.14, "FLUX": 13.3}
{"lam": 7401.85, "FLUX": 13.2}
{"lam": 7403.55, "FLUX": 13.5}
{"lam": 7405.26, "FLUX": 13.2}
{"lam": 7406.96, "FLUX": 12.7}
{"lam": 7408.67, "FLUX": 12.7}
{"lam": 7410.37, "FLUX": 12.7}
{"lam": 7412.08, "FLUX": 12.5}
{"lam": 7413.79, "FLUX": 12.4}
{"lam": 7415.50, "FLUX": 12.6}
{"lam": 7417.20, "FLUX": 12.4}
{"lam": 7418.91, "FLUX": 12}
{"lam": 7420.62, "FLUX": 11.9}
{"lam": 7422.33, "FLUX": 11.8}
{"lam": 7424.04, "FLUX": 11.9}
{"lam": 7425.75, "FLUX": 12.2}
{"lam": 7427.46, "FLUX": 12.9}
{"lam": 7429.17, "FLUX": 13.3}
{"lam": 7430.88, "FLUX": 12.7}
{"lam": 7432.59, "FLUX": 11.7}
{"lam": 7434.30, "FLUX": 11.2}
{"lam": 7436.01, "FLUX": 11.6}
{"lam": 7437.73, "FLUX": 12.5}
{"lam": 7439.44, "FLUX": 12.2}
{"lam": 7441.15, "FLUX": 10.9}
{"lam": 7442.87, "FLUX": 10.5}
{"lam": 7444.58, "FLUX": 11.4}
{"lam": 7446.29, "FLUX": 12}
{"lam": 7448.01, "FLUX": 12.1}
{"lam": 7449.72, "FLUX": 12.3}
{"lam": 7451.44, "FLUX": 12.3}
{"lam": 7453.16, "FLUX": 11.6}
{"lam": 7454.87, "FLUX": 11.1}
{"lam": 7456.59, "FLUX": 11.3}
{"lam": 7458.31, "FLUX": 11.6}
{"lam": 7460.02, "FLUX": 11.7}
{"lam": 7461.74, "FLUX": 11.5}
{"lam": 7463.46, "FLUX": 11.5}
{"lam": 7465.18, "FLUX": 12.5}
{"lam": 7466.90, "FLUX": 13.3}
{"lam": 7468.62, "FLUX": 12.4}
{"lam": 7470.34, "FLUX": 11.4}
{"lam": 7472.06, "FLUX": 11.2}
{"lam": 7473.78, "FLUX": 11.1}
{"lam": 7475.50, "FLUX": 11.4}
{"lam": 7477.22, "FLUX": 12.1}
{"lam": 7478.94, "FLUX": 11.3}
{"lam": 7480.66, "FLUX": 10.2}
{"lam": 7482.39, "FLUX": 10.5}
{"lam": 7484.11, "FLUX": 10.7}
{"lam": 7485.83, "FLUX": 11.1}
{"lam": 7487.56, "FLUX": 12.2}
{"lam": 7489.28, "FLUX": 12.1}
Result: 12.2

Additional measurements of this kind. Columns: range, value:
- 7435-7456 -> 11.7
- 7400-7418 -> 12.8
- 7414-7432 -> 12.4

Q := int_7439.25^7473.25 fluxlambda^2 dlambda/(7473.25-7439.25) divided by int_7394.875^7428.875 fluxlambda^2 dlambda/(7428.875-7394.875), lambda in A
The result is 0.94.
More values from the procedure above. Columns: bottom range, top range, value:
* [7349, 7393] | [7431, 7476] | 0.97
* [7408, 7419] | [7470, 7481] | 0.92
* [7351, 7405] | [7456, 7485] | 0.95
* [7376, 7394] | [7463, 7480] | 1.03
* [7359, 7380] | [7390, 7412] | 1.04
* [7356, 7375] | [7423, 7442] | 0.96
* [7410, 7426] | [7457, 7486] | 0.96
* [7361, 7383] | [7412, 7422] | 1.01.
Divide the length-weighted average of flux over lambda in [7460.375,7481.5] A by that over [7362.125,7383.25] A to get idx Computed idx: 0.96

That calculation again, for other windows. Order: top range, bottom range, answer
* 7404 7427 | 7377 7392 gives 1.06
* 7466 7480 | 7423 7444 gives 0.98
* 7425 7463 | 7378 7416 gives 0.95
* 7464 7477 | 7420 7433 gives 0.97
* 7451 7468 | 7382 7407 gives 0.94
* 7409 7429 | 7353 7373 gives 0.97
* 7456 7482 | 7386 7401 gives 0.93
